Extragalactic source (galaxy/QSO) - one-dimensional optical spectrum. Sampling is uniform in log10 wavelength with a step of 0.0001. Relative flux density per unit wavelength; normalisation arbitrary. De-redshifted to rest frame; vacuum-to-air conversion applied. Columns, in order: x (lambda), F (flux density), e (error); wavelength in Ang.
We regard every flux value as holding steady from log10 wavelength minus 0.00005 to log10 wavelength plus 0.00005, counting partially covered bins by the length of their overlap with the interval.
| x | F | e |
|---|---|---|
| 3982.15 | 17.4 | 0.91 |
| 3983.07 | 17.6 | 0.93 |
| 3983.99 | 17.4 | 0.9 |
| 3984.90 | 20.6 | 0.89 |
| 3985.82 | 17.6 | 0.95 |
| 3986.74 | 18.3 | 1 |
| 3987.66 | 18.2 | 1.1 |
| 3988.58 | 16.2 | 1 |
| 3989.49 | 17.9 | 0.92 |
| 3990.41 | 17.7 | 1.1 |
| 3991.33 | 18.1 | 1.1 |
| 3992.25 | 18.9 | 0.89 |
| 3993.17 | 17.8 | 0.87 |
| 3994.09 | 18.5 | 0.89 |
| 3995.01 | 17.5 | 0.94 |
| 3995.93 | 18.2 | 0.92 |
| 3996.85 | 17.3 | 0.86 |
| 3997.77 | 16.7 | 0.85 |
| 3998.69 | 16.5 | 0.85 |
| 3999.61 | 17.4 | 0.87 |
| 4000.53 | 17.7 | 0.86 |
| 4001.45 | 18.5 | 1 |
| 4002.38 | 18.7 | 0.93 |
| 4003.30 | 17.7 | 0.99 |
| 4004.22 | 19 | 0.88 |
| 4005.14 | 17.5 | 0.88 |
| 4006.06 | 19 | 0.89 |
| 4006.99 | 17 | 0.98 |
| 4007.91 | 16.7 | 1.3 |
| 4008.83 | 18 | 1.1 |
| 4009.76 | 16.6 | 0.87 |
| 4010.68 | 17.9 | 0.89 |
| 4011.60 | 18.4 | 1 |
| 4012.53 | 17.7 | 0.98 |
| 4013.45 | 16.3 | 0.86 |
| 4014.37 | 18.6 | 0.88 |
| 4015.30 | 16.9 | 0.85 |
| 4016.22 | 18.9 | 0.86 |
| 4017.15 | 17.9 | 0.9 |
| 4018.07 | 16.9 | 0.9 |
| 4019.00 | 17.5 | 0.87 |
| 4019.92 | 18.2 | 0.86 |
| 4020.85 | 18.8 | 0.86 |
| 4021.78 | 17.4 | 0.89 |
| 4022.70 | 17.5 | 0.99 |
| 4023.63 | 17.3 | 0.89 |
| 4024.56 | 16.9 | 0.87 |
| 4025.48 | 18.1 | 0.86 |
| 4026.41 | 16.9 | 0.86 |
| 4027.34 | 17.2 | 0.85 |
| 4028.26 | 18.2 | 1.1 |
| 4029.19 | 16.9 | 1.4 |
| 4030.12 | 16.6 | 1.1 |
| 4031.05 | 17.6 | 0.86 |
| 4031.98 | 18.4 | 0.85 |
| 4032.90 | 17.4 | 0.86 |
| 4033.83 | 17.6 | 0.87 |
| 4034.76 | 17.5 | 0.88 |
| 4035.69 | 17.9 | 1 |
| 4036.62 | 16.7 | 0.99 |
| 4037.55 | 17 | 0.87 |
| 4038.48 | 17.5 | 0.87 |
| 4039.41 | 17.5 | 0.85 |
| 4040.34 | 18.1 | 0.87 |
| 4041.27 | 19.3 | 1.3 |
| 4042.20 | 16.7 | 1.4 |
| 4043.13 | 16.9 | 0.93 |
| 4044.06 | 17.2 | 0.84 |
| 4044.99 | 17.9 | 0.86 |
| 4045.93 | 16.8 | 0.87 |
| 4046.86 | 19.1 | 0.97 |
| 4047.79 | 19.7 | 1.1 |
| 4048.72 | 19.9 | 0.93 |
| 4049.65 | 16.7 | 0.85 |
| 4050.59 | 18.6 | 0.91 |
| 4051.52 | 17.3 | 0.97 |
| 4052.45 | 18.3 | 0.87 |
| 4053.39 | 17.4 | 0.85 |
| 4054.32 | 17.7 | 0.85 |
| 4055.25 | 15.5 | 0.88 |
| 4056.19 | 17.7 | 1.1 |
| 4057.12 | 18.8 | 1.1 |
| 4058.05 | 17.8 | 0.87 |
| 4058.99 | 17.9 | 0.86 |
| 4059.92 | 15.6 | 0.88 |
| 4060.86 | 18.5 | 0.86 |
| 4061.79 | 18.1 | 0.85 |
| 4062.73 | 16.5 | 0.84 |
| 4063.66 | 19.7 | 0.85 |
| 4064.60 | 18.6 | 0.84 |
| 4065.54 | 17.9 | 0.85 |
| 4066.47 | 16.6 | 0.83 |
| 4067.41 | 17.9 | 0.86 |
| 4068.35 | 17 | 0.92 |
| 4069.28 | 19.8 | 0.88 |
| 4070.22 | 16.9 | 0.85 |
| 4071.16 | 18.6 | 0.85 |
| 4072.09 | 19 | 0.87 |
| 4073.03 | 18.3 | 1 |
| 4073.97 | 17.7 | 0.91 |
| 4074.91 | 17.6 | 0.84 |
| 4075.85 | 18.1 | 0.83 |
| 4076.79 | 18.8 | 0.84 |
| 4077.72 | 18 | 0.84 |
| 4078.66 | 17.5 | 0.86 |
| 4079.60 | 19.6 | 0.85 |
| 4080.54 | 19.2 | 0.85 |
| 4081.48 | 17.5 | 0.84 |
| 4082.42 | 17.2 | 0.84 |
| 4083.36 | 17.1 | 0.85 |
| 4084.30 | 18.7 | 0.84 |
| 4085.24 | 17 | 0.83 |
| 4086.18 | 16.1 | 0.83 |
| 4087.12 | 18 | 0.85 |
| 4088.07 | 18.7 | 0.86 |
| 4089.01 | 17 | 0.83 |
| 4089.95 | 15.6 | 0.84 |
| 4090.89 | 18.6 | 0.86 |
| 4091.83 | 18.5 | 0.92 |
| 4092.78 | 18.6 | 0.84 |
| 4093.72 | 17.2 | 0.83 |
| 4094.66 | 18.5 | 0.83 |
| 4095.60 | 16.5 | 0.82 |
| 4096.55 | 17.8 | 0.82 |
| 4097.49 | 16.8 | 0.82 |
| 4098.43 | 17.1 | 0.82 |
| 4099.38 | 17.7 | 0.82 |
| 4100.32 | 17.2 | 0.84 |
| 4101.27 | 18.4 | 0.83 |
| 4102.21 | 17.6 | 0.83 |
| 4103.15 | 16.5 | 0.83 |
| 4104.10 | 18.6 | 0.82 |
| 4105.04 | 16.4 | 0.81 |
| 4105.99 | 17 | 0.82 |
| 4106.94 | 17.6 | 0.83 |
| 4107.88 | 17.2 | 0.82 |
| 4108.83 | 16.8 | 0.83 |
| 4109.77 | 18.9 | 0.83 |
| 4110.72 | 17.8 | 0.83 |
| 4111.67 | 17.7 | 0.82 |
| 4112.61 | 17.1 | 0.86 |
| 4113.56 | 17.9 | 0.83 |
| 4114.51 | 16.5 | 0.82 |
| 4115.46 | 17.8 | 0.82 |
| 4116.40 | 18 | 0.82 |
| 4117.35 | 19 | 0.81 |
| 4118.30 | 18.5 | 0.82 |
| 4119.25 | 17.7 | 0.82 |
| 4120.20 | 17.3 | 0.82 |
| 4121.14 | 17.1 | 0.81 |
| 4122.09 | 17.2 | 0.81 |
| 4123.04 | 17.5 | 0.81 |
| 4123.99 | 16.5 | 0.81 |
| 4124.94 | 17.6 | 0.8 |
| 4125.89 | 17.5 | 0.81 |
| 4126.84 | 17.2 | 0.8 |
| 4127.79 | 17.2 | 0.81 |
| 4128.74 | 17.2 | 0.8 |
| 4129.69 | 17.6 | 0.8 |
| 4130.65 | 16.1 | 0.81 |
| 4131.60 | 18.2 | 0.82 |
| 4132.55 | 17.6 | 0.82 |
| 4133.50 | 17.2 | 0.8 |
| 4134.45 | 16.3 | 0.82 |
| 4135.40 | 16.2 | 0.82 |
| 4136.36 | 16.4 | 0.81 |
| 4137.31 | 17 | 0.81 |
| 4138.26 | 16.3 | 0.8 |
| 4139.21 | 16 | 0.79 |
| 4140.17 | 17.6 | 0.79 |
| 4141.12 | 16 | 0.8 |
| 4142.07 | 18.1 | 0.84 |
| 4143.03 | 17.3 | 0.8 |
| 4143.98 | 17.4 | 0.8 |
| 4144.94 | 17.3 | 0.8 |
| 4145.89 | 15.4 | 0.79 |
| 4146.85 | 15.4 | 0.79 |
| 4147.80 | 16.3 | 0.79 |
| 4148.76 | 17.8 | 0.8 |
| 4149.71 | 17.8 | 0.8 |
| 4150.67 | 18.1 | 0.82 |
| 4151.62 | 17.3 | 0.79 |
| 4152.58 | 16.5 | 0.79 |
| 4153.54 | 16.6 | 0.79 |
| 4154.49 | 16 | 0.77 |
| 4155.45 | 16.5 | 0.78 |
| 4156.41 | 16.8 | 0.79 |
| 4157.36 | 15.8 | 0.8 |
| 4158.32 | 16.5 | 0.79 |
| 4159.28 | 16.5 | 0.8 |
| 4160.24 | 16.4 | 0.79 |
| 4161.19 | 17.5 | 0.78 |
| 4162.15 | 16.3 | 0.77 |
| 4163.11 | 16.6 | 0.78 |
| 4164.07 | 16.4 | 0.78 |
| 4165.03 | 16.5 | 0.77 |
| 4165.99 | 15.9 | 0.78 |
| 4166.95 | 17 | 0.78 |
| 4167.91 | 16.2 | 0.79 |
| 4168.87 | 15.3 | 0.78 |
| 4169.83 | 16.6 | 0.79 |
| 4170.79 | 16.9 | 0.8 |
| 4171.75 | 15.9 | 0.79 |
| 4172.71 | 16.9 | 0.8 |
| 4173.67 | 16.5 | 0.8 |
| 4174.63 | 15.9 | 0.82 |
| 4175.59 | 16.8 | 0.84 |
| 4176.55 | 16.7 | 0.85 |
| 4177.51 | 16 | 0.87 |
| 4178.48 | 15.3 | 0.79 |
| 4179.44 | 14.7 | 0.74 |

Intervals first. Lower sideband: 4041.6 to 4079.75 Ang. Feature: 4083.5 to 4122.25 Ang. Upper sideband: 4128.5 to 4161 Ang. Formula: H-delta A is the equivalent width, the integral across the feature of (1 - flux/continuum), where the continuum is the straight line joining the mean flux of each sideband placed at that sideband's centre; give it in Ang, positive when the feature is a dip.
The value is -0.5 Ang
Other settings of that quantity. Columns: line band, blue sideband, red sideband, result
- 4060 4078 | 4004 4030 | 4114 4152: -0.64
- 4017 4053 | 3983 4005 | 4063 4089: 0.55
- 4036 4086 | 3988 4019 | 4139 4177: -1.58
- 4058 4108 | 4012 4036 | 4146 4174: -1.76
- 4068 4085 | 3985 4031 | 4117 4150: -0.75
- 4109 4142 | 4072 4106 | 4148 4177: -0.23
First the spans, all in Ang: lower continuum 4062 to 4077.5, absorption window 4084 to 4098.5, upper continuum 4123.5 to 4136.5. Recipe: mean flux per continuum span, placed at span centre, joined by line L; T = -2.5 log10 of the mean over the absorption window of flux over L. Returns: 0.010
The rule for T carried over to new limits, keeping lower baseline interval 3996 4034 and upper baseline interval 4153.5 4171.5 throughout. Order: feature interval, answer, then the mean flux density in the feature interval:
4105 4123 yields -0.05 mag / 17.6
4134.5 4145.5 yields -0.01 mag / 16.8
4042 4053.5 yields -0.03 mag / 17.9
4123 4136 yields -0.03 mag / 17.1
